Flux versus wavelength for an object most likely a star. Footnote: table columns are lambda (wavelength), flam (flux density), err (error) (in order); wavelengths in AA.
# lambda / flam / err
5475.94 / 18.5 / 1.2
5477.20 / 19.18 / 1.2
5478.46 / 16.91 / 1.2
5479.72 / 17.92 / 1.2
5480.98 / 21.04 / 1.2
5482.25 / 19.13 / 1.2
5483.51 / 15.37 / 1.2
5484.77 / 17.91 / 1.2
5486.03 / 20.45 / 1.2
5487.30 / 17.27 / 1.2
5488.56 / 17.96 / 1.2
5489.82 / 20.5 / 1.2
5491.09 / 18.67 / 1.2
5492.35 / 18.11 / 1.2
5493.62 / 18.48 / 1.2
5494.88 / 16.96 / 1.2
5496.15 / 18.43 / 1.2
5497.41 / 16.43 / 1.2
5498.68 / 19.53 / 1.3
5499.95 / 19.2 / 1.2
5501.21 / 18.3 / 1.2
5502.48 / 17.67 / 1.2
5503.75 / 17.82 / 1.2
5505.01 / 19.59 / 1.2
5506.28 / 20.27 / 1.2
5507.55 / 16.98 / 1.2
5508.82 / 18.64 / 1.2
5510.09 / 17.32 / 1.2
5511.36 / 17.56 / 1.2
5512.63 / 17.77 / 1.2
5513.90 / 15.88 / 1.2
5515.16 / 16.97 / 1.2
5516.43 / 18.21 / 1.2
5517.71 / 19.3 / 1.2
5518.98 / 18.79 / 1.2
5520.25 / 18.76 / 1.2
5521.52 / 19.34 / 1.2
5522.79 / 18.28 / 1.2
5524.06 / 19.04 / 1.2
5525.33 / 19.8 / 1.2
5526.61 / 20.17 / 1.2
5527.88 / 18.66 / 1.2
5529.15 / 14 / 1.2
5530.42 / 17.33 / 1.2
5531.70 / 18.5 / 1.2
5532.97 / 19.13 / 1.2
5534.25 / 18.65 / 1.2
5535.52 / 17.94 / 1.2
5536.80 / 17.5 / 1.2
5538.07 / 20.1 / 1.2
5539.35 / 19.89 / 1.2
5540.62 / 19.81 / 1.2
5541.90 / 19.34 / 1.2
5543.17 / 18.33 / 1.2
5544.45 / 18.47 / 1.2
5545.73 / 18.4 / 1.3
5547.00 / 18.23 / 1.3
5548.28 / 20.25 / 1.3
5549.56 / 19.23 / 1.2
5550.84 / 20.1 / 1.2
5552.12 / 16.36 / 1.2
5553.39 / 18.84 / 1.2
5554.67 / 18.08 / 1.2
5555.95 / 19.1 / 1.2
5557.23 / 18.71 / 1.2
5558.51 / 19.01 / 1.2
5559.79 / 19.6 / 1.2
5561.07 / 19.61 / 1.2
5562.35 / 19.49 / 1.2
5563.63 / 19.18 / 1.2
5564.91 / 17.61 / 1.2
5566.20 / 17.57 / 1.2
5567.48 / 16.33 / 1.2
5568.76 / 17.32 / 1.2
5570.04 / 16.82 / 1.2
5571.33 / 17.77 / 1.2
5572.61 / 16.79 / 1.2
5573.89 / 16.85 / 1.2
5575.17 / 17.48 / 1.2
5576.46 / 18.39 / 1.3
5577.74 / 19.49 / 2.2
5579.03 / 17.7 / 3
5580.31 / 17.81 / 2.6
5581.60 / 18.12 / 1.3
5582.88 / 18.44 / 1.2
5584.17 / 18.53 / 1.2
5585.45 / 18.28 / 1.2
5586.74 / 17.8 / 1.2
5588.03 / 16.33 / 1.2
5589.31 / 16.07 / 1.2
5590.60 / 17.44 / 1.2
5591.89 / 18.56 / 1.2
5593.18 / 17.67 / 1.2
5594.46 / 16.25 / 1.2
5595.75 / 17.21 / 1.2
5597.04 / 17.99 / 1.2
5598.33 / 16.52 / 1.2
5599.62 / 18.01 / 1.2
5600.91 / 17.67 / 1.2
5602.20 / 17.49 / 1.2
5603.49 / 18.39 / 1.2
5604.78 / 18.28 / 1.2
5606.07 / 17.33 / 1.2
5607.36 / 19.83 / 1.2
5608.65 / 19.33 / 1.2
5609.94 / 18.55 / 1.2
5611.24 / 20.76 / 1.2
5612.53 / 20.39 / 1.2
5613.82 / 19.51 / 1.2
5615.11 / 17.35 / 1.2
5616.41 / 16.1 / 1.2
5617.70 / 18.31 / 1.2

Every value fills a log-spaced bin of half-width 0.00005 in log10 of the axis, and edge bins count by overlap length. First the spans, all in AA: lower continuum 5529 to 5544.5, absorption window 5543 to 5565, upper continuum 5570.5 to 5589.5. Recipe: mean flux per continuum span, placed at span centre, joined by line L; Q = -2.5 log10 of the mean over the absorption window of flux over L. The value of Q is -0.04 mag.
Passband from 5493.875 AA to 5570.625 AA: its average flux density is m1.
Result 18.4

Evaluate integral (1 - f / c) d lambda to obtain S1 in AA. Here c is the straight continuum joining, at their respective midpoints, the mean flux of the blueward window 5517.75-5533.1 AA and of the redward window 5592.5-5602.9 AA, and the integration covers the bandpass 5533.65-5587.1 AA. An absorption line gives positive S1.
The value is -1.4 AA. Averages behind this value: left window 18.5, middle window 18.4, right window 17.4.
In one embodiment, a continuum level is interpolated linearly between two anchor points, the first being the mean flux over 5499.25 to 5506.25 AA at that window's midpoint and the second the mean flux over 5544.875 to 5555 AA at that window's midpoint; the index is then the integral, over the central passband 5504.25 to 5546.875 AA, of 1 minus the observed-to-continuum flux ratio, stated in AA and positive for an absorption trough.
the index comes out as 0.6 AA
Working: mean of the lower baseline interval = 18.7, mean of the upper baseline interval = 18.7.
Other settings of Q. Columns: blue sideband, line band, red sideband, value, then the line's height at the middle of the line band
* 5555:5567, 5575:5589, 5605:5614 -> 0.060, 19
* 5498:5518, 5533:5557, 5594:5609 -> -0.046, 18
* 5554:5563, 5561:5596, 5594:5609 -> 0.047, 18.5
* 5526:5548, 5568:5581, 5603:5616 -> 0.066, 18.7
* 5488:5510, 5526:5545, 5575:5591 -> -0.021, 18.2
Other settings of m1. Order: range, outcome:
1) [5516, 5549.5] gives 18.7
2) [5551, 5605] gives 17.9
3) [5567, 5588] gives 17.7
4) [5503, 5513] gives 18.2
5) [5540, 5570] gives 18.6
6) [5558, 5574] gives 18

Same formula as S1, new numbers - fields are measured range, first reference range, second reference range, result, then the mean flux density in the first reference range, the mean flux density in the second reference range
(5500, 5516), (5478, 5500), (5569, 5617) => 0.3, 18.3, 17.9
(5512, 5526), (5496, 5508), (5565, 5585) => -0.1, 18.4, 17.7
